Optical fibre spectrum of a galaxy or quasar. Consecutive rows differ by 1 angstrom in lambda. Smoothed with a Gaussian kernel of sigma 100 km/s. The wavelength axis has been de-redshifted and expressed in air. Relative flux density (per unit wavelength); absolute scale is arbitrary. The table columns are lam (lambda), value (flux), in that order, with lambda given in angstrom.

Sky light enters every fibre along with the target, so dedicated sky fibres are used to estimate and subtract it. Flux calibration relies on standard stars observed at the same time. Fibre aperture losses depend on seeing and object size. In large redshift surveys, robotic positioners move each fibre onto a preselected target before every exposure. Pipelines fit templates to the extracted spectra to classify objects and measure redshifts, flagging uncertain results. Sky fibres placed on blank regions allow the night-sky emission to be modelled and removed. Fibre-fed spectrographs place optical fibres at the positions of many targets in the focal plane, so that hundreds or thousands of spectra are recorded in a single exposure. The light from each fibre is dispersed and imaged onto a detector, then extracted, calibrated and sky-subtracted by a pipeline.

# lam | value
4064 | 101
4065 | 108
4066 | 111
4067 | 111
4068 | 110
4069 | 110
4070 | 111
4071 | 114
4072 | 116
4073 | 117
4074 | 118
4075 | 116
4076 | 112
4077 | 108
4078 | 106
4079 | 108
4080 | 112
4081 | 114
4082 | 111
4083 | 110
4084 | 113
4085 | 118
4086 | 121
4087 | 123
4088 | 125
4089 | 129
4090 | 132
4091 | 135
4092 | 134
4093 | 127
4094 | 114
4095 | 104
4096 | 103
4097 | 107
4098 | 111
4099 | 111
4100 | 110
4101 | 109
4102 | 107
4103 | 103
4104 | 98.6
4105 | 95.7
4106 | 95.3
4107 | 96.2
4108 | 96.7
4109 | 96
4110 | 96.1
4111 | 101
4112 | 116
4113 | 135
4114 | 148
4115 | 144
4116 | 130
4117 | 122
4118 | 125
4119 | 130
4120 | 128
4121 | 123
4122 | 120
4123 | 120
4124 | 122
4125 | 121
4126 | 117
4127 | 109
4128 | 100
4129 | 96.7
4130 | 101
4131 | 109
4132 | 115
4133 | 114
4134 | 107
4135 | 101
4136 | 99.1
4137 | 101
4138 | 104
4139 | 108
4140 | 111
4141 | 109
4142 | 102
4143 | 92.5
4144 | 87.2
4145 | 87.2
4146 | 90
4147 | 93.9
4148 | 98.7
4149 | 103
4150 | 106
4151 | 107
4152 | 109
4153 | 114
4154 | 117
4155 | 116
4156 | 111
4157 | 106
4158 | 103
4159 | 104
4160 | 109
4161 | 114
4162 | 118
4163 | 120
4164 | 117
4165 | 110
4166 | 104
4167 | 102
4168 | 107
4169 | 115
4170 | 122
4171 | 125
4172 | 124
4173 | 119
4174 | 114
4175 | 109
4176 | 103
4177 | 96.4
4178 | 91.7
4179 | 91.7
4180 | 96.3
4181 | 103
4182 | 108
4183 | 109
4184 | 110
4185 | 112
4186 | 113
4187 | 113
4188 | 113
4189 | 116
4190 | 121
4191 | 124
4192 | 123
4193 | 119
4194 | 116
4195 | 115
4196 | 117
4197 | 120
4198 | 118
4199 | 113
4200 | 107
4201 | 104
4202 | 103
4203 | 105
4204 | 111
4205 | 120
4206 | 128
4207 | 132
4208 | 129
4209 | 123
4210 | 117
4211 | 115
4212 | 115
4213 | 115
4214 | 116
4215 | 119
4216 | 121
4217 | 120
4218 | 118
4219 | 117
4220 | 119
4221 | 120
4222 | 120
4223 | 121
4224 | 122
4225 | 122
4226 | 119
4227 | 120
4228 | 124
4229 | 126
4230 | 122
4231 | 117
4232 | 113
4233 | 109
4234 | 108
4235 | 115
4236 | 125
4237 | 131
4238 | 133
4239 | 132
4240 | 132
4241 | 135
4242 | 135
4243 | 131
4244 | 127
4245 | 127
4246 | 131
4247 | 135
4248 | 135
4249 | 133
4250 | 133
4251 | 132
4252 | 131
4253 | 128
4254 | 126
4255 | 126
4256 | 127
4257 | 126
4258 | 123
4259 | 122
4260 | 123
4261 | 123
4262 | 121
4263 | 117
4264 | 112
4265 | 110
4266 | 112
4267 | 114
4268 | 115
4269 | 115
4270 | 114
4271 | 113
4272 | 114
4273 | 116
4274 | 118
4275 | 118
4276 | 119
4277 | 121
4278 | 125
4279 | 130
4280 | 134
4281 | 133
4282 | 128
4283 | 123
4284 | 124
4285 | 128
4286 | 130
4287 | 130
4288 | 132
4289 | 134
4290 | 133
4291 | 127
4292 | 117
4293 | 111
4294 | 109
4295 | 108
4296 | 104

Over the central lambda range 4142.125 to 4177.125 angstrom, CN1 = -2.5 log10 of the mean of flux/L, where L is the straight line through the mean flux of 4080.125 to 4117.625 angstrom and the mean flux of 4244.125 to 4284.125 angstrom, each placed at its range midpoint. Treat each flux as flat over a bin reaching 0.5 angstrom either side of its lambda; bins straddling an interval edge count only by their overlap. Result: 0.10 mag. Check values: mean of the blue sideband 115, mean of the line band 108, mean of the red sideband 123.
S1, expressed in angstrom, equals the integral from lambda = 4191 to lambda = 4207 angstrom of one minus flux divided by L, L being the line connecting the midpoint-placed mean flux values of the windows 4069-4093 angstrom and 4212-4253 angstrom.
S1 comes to 0.9 angstrom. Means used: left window 118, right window 124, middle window 115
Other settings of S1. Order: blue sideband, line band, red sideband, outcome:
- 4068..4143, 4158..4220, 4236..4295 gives 2.89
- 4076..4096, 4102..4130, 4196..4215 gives 0.80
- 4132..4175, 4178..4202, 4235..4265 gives 0.75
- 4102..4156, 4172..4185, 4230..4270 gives 1.12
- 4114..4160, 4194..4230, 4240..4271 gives 0.36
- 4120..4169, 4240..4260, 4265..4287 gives -1.87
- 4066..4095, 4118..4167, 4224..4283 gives 4.32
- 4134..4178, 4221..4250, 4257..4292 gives -1.96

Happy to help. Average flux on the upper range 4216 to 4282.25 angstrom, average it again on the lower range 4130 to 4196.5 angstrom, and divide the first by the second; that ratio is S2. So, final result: 1.1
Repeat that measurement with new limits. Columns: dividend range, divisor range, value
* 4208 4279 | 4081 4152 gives 1.10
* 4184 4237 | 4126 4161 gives 1.13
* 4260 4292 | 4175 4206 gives 1.10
